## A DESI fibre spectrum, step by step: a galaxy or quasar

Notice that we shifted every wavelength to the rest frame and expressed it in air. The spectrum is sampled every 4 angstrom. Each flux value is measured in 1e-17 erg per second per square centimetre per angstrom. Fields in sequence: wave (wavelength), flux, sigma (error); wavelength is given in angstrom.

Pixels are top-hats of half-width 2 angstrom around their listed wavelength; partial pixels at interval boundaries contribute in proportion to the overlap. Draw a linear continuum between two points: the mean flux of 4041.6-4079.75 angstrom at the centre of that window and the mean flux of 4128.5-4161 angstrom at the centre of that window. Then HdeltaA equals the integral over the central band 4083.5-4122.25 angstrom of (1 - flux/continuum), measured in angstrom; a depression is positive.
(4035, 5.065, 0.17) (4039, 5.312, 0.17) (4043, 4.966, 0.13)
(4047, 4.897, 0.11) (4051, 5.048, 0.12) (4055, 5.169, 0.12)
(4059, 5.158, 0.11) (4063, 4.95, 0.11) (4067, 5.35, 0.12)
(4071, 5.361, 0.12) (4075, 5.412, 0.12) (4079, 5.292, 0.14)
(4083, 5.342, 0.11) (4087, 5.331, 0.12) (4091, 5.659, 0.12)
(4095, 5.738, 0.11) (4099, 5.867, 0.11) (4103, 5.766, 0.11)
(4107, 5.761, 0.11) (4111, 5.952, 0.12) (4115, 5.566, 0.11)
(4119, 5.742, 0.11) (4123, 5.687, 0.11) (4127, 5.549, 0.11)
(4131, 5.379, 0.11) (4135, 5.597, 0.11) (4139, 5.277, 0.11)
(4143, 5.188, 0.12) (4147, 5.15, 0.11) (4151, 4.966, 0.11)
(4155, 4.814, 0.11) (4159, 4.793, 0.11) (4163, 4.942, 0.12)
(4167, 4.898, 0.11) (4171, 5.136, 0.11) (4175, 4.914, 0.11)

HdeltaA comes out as -4.1 angstrom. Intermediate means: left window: 5.16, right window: 5.15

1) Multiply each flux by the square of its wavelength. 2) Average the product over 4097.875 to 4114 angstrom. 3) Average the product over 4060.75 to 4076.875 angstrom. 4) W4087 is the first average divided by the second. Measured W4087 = 1.13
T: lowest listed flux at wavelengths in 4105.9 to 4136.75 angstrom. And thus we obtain 5.379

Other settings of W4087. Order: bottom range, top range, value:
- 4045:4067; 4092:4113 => 1.17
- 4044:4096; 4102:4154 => 1.07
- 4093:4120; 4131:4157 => 0.91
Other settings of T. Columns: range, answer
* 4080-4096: 5.331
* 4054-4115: 4.95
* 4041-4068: 4.897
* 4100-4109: 5.761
